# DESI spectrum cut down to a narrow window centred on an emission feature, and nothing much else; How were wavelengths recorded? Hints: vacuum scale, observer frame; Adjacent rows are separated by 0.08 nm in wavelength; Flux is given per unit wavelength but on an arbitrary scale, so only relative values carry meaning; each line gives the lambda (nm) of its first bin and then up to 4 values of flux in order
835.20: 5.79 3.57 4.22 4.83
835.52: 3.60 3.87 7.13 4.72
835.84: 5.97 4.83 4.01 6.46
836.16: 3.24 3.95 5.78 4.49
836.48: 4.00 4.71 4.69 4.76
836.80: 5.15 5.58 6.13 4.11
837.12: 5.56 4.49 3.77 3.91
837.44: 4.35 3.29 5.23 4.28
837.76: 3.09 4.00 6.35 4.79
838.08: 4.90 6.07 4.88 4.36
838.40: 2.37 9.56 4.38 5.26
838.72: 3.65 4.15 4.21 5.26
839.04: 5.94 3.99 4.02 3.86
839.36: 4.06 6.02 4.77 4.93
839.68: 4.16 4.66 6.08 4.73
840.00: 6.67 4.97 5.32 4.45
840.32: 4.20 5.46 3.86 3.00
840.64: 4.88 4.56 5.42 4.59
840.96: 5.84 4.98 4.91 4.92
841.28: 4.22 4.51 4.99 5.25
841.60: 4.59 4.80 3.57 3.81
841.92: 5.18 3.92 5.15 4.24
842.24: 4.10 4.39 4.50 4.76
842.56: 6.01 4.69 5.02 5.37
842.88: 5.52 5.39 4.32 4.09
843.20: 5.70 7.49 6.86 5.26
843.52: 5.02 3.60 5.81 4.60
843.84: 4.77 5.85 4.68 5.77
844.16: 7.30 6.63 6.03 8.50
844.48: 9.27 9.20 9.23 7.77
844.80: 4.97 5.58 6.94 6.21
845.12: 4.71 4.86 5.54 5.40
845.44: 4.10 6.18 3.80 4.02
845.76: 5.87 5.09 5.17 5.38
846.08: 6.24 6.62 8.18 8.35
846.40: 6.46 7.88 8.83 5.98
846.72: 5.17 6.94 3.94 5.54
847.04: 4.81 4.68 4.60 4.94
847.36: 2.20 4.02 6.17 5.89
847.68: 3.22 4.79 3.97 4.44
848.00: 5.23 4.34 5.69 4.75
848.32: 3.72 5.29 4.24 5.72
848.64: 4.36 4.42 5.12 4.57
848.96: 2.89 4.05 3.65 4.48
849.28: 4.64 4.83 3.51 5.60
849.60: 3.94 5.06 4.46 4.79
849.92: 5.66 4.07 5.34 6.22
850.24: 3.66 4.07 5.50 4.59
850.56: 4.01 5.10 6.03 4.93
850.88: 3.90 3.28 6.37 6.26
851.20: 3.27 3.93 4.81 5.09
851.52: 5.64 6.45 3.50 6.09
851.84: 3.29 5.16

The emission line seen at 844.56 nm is [S II] 6716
